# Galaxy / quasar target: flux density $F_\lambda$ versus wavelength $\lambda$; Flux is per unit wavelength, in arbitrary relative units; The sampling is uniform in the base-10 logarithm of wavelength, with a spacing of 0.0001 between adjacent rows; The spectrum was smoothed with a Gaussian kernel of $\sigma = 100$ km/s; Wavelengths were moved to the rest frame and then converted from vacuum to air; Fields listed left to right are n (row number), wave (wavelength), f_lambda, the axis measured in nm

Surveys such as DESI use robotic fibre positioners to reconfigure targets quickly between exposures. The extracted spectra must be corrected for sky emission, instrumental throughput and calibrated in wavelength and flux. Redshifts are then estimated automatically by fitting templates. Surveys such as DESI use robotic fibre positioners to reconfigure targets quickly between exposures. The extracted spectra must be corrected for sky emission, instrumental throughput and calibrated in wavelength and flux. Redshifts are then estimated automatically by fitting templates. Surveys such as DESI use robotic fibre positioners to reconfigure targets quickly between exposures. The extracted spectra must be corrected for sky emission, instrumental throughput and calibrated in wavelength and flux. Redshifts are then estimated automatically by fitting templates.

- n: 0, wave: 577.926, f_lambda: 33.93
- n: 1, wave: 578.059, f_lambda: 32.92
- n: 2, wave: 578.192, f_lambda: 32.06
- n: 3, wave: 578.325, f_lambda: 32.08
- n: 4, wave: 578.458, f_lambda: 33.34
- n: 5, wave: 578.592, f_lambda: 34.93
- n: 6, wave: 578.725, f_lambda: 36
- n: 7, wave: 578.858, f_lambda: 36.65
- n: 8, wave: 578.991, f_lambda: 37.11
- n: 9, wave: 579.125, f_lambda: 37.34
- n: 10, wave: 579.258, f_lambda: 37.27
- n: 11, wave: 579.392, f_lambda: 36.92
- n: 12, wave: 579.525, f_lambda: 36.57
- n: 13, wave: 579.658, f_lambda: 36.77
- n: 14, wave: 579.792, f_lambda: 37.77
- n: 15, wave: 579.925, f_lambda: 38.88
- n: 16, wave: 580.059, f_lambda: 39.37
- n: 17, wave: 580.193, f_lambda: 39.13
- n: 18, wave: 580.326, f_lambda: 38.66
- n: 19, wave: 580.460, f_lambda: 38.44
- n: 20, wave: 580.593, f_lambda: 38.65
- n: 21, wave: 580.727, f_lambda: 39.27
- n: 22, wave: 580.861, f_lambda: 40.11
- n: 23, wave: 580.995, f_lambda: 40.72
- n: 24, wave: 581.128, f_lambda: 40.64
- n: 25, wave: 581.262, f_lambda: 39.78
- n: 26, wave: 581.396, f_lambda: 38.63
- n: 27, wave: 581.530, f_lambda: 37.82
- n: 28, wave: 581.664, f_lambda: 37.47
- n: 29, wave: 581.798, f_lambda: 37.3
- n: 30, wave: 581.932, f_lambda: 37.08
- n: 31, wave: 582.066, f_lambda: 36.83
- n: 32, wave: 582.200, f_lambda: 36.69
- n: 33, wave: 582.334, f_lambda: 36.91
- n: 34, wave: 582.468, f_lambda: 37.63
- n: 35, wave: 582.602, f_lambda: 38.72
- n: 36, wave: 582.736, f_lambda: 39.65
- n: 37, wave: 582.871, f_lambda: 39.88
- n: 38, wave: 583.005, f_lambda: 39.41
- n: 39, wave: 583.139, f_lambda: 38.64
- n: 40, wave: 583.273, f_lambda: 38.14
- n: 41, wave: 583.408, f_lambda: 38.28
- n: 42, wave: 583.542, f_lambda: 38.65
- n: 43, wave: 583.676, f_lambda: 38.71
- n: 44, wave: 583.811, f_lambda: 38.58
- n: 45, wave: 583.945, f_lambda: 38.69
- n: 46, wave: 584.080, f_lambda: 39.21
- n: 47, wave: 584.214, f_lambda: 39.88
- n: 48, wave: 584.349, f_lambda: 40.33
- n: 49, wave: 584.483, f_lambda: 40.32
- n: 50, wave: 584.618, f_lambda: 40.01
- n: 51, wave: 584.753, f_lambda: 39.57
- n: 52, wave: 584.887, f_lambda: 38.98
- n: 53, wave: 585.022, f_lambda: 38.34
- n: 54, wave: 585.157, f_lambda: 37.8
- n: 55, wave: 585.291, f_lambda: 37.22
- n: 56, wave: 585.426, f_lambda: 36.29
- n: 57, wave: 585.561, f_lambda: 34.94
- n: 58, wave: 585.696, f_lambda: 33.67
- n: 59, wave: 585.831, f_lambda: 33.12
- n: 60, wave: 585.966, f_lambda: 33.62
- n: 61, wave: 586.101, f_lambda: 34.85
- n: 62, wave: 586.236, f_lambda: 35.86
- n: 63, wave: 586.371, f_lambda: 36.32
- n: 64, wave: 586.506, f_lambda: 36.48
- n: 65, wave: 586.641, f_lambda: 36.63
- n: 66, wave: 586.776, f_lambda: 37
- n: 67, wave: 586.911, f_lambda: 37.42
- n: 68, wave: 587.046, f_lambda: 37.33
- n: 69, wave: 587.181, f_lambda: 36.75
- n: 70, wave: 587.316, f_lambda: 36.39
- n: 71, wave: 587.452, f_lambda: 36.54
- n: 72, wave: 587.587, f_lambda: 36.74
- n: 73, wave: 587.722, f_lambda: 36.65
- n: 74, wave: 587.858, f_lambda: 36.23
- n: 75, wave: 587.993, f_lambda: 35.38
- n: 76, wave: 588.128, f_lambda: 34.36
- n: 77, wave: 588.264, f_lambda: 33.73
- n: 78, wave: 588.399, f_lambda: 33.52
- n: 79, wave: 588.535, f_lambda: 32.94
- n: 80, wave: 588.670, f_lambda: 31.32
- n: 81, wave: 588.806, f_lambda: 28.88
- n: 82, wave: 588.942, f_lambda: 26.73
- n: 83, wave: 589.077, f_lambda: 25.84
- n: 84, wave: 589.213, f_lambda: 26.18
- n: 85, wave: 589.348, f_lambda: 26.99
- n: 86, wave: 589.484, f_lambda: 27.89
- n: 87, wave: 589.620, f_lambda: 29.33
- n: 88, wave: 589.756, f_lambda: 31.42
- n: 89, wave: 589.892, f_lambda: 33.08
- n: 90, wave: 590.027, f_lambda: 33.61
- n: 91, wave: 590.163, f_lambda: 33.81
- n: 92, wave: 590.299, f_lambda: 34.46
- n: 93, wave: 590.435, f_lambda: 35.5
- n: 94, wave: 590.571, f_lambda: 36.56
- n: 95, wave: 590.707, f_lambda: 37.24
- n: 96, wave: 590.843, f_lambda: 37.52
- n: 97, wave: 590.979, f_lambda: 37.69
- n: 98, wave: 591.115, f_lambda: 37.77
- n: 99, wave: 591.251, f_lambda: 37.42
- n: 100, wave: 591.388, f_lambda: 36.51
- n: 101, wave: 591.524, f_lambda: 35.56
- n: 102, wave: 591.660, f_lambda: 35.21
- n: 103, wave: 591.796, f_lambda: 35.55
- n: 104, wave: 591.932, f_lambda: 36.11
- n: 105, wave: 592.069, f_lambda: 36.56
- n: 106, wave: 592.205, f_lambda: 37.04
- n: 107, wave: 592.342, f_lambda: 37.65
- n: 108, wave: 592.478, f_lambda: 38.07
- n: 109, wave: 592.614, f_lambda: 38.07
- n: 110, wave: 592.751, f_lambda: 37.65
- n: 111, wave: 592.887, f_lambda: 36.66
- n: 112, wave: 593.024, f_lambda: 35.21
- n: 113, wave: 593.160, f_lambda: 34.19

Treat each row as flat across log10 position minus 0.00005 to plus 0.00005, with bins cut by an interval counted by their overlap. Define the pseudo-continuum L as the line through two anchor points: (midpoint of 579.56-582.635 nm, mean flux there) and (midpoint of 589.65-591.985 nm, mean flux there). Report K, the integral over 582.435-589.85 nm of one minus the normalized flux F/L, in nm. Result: 0.25 nm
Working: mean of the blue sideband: 38.4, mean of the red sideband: 35.5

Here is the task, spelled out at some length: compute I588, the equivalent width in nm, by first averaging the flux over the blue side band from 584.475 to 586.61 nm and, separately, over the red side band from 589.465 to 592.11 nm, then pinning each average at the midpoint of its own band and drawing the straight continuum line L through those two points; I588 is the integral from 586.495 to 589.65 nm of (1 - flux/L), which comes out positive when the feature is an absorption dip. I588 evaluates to 0.24 nm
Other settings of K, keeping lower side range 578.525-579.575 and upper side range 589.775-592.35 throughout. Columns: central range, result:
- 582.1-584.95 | -0.199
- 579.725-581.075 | -0.096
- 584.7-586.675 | 0.000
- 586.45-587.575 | -0.021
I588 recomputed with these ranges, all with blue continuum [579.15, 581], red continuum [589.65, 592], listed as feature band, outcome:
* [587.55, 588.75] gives 0.06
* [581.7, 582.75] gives 0.01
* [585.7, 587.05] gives 0.04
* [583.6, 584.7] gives -0.06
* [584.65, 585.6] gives -0.02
